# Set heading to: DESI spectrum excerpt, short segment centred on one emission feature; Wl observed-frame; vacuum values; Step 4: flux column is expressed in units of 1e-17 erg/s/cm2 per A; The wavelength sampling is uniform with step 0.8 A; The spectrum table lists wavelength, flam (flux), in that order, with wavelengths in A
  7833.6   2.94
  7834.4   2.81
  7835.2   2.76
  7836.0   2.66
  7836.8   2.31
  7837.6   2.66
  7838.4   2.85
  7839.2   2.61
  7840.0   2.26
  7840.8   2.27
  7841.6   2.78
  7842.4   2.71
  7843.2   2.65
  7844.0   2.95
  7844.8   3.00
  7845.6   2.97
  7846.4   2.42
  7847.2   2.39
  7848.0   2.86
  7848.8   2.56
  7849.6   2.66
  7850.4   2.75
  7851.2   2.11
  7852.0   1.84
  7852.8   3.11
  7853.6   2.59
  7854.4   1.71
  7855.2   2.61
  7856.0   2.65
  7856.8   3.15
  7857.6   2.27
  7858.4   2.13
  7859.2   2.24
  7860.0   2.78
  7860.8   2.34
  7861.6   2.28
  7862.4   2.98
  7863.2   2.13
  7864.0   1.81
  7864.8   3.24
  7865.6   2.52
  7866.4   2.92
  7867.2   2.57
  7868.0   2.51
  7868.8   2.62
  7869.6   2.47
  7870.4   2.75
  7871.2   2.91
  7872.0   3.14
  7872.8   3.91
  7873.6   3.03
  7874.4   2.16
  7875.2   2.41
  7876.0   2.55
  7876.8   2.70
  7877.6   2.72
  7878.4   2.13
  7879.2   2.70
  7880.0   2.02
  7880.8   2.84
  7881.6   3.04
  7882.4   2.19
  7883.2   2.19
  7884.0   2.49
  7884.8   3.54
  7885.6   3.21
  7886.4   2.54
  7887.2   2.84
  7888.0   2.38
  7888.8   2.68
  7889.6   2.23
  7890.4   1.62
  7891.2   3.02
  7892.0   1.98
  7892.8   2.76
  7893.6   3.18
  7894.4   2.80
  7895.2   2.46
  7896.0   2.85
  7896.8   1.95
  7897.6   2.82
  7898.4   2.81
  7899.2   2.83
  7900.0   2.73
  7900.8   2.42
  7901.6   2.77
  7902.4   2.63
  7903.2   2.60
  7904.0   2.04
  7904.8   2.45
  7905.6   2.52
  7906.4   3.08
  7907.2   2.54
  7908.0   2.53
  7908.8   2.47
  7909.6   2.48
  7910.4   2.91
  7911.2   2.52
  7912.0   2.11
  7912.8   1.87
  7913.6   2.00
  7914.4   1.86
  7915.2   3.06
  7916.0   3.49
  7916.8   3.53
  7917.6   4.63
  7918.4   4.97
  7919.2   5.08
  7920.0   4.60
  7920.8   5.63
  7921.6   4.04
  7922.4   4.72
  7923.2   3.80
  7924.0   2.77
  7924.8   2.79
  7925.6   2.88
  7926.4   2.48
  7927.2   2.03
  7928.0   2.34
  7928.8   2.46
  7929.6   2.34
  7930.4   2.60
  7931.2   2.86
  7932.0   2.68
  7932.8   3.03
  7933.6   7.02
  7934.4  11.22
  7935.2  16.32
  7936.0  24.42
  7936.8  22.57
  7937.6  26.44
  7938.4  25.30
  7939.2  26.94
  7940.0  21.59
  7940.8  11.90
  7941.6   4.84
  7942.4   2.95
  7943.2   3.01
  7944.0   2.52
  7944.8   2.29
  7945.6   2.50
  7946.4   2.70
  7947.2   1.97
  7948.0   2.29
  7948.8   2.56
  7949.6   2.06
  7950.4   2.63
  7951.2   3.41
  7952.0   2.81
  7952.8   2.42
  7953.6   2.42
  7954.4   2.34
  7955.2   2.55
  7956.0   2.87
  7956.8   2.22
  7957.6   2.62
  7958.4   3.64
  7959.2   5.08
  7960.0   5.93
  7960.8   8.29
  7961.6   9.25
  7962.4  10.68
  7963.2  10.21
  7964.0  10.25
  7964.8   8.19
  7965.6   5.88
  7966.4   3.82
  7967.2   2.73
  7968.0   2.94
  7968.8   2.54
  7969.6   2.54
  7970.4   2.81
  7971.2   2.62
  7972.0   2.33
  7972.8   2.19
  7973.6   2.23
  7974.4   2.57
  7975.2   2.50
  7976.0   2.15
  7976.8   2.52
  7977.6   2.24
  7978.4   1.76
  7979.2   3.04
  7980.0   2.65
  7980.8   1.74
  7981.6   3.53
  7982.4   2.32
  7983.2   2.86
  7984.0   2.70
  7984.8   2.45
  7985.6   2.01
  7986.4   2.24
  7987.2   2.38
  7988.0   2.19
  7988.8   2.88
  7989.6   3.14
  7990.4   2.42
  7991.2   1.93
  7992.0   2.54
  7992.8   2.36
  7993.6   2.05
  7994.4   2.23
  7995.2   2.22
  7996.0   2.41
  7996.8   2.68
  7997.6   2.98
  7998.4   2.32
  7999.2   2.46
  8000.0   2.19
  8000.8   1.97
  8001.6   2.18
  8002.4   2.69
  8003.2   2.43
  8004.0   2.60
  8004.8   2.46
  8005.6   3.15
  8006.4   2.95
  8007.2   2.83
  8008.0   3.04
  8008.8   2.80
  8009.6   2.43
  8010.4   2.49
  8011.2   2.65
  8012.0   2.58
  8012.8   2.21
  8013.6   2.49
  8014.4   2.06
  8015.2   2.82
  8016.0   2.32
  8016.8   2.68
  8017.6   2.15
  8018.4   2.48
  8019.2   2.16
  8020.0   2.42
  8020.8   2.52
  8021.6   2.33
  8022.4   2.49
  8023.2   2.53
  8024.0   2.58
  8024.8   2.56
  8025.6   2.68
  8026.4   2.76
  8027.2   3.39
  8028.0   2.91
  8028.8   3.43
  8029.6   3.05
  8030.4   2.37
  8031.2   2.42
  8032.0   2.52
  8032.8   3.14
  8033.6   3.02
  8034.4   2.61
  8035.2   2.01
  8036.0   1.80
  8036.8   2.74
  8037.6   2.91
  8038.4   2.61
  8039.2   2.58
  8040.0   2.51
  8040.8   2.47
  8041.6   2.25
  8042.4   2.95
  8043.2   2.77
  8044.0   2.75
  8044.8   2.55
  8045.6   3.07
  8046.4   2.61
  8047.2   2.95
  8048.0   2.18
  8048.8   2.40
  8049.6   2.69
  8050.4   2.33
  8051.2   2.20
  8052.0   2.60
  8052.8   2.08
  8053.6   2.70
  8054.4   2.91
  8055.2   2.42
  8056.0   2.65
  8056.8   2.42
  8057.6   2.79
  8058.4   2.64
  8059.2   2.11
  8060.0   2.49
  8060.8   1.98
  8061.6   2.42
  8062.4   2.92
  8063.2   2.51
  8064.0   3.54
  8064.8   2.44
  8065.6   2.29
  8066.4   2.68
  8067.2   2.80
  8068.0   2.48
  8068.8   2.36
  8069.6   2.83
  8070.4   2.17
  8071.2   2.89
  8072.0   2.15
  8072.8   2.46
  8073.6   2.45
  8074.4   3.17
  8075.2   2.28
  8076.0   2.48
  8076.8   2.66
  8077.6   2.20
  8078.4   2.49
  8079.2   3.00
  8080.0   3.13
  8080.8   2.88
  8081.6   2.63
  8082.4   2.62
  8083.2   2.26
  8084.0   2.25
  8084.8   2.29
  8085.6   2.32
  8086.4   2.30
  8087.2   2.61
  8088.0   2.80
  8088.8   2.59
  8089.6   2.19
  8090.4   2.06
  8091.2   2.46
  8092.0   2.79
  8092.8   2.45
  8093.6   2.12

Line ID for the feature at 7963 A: [N II] 6583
